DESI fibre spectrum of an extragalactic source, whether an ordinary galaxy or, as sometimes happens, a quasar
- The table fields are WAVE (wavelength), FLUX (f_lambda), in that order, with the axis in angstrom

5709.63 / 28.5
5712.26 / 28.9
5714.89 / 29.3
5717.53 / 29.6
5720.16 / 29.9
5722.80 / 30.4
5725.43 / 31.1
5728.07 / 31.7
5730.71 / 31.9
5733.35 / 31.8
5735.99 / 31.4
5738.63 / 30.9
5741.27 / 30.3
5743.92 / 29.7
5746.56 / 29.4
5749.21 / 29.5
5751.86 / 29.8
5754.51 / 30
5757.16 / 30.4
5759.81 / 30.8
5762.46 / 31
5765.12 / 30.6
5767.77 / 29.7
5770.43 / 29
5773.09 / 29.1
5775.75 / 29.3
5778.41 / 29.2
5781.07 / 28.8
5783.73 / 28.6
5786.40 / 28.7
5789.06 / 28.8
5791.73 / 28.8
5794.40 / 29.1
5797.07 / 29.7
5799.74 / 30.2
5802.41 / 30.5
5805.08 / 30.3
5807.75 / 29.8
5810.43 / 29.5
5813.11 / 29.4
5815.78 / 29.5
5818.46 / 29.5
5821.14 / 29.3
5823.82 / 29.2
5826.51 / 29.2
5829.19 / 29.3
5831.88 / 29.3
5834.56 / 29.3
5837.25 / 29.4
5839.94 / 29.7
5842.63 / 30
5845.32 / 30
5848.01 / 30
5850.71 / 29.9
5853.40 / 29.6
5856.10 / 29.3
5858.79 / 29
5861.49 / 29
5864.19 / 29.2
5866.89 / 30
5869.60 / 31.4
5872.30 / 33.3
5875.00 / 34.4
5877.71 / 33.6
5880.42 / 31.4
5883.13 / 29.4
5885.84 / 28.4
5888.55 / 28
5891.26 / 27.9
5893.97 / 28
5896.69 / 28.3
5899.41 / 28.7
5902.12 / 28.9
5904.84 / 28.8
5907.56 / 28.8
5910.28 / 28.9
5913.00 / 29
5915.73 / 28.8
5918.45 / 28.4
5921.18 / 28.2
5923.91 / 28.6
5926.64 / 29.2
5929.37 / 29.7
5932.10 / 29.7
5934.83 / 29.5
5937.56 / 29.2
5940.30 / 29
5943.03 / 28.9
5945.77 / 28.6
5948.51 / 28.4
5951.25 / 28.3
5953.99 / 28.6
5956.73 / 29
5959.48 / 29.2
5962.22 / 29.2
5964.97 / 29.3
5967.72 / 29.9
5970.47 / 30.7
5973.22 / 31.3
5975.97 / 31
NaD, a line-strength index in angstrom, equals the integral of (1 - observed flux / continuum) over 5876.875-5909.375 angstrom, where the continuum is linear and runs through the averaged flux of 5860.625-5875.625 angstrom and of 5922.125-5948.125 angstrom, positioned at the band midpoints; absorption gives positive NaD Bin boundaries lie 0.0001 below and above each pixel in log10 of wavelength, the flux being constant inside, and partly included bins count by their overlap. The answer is 1.4 angstrom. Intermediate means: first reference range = 31.1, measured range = 29.1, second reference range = 29.1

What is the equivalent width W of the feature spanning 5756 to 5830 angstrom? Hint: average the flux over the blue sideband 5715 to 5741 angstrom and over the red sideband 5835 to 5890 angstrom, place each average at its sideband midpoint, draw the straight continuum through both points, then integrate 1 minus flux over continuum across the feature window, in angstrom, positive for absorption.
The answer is 2.4 angstrom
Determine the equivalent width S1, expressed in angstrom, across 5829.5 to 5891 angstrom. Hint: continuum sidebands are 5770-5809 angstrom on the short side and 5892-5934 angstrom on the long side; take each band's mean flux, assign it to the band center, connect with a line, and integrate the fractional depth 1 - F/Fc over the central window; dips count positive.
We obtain -2.3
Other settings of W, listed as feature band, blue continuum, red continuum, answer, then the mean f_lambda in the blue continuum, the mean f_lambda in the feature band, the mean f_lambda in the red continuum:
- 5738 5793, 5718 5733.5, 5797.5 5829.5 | 1.40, 31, 29.6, 29.7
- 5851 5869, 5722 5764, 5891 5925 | -0.18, 30.6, 29.5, 28.6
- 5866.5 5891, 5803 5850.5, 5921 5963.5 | -1.40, 29.6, 31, 29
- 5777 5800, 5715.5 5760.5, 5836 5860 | 0.81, 30.5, 29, 29.7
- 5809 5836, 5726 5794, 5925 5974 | 0.35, 30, 29.3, 29.3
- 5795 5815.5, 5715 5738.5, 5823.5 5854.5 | 0.08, 30.9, 29.9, 29.6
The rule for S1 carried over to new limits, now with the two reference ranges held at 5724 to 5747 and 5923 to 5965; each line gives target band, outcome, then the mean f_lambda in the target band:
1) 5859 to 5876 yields -0.7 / 31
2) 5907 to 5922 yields 0.3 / 28.7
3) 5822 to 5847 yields 0.5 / 29.5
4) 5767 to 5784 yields 0.8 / 29.1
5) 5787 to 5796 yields 0.5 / 28.9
